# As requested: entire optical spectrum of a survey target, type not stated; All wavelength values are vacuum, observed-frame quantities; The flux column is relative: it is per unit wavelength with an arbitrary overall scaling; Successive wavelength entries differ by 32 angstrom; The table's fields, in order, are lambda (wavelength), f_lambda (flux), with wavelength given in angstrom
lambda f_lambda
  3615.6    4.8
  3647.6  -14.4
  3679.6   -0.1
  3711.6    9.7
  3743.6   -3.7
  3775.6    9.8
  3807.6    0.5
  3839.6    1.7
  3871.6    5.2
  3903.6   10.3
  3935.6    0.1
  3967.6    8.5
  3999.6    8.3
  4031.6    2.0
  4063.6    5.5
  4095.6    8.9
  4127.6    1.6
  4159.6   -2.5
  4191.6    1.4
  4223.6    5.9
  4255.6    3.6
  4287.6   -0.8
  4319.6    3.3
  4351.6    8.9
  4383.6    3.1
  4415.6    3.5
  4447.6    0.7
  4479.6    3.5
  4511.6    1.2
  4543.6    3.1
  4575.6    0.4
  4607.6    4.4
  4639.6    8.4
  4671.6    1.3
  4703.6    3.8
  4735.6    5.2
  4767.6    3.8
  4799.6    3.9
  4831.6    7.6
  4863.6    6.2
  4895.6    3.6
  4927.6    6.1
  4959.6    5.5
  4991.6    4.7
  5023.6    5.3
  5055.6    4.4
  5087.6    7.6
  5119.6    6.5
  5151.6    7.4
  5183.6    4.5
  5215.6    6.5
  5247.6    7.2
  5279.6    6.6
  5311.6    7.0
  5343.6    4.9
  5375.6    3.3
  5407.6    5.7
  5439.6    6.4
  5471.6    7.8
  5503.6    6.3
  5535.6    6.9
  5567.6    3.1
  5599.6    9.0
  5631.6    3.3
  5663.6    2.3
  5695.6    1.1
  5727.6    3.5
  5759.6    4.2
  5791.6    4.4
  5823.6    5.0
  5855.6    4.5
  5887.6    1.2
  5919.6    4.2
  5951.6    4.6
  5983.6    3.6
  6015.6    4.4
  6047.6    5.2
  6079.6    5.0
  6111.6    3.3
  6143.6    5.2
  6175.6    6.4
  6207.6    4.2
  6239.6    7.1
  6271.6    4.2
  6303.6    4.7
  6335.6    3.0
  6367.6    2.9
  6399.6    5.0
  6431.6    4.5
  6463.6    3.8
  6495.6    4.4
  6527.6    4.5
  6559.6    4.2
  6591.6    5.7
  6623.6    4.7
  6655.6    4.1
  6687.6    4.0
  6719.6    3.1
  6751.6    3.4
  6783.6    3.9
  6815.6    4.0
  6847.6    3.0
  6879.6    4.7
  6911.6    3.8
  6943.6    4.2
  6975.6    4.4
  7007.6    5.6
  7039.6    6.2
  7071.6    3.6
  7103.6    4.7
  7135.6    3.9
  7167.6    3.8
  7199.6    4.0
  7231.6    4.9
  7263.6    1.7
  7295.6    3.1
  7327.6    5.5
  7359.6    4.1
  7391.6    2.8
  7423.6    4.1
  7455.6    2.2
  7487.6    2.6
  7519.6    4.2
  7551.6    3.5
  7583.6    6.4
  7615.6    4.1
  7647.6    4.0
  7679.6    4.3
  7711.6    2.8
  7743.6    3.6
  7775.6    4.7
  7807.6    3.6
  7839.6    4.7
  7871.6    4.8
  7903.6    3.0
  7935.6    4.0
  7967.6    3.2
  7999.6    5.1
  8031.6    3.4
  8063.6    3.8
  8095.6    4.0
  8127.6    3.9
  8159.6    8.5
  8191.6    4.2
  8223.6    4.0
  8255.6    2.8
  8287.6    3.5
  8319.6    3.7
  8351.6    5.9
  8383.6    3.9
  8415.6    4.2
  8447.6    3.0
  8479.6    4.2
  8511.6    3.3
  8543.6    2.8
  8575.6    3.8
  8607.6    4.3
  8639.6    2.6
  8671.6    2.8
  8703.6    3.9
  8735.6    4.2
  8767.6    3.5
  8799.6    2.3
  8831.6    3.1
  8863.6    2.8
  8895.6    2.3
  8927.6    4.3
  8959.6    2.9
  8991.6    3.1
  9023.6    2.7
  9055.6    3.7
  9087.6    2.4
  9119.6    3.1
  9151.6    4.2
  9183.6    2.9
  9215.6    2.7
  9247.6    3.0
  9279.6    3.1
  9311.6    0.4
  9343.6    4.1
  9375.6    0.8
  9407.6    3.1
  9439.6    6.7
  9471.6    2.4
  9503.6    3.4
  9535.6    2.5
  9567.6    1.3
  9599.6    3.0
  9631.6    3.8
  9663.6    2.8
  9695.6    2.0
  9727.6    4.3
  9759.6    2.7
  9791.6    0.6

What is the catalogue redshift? 0.24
